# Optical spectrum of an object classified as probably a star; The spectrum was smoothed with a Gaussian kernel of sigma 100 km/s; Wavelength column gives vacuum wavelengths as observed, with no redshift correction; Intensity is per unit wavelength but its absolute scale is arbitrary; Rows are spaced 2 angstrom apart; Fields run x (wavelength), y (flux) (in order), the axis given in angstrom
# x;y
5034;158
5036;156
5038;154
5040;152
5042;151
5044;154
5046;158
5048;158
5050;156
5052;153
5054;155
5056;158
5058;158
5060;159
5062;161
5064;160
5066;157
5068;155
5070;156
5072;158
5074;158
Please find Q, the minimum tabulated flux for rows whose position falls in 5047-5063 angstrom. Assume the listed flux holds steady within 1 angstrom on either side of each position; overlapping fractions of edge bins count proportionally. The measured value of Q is 153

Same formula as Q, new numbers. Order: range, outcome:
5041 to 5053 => 151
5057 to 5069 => 155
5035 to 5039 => 154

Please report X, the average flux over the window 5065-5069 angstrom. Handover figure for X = 156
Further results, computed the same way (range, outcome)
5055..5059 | 158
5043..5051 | 156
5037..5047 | 154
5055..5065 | 159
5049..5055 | 155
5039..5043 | 152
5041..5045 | 152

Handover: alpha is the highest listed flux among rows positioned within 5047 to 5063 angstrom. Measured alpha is 161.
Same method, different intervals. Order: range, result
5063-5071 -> 160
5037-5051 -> 158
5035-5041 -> 156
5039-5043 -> 152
